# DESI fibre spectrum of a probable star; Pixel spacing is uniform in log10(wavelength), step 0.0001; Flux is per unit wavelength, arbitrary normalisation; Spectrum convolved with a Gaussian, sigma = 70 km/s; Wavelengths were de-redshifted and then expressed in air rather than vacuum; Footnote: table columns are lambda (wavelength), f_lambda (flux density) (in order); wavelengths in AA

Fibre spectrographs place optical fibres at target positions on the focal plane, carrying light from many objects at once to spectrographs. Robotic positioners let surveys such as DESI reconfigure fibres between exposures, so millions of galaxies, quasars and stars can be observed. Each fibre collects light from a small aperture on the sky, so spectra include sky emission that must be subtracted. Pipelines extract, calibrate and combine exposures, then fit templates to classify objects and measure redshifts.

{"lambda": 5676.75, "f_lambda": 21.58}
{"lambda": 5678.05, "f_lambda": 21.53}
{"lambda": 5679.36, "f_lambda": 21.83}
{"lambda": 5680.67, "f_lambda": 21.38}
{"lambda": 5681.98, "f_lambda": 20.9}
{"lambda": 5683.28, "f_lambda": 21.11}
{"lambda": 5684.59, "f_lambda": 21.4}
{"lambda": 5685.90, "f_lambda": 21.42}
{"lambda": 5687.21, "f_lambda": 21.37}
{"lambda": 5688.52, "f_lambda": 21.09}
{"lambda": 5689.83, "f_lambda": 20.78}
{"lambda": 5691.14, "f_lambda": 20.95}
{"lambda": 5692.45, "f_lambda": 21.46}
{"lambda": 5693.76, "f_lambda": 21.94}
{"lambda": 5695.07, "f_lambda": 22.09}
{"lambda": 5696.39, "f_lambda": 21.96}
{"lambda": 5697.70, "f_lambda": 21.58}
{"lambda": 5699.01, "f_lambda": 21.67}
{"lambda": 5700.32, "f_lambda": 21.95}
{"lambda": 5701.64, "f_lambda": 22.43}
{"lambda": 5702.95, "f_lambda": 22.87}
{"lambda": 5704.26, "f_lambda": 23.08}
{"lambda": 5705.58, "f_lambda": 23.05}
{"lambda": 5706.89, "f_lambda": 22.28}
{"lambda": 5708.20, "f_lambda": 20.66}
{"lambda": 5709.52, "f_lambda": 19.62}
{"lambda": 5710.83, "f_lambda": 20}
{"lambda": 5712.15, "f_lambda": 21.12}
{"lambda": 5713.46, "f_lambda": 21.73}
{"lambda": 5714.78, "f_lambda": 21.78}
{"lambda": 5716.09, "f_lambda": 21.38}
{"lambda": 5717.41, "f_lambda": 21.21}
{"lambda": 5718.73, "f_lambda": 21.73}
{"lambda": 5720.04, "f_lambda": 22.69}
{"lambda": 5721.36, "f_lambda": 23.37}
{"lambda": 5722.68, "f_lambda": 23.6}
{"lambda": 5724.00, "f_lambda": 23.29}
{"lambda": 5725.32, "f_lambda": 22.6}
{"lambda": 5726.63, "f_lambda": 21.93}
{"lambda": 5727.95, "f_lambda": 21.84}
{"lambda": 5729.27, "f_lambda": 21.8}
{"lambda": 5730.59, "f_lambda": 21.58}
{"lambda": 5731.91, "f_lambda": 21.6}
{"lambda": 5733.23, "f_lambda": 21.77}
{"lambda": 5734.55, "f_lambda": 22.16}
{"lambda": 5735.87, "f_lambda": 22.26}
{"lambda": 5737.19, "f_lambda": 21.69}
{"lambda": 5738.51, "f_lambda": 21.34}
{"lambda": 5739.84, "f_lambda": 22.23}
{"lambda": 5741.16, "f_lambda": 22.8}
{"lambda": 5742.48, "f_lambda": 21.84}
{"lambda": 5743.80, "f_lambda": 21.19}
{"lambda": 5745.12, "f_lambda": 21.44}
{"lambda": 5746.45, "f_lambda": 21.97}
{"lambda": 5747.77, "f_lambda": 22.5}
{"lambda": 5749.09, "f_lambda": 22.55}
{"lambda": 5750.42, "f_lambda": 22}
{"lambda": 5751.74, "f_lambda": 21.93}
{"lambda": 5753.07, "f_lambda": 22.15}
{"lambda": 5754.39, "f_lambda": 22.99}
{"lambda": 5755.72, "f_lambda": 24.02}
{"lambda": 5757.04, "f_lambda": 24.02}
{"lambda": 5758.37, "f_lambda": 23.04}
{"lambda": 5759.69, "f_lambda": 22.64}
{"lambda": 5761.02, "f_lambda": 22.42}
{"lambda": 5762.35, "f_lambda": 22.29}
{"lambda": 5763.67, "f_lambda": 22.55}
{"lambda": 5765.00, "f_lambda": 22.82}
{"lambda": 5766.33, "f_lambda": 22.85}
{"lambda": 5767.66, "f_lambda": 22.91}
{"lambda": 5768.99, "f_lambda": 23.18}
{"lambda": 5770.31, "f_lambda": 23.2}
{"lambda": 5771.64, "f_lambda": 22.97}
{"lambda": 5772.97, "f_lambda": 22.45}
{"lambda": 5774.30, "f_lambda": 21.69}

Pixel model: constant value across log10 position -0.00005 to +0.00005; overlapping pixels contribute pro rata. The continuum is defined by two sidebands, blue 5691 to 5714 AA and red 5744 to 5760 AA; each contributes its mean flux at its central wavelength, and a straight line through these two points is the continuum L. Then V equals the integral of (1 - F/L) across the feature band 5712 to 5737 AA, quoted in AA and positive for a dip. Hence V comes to 0.0 AA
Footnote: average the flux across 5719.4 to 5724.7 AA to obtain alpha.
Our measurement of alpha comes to 23.2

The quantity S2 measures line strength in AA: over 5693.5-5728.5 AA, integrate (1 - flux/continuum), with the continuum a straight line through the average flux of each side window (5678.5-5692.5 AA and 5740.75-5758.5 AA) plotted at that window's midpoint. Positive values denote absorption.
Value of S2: -0.43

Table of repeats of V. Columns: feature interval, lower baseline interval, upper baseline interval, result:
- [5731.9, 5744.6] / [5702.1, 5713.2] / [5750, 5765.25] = 0.2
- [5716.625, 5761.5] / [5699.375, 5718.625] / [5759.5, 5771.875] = -0.1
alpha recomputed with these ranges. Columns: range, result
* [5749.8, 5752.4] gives 22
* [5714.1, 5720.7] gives 21.8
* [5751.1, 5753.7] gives 22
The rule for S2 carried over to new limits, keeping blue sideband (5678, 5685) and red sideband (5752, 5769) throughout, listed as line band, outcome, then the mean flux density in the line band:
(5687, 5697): 0.0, 21.4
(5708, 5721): 0.4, 21.3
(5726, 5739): 0.3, 21.8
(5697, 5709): -0.2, 22.1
